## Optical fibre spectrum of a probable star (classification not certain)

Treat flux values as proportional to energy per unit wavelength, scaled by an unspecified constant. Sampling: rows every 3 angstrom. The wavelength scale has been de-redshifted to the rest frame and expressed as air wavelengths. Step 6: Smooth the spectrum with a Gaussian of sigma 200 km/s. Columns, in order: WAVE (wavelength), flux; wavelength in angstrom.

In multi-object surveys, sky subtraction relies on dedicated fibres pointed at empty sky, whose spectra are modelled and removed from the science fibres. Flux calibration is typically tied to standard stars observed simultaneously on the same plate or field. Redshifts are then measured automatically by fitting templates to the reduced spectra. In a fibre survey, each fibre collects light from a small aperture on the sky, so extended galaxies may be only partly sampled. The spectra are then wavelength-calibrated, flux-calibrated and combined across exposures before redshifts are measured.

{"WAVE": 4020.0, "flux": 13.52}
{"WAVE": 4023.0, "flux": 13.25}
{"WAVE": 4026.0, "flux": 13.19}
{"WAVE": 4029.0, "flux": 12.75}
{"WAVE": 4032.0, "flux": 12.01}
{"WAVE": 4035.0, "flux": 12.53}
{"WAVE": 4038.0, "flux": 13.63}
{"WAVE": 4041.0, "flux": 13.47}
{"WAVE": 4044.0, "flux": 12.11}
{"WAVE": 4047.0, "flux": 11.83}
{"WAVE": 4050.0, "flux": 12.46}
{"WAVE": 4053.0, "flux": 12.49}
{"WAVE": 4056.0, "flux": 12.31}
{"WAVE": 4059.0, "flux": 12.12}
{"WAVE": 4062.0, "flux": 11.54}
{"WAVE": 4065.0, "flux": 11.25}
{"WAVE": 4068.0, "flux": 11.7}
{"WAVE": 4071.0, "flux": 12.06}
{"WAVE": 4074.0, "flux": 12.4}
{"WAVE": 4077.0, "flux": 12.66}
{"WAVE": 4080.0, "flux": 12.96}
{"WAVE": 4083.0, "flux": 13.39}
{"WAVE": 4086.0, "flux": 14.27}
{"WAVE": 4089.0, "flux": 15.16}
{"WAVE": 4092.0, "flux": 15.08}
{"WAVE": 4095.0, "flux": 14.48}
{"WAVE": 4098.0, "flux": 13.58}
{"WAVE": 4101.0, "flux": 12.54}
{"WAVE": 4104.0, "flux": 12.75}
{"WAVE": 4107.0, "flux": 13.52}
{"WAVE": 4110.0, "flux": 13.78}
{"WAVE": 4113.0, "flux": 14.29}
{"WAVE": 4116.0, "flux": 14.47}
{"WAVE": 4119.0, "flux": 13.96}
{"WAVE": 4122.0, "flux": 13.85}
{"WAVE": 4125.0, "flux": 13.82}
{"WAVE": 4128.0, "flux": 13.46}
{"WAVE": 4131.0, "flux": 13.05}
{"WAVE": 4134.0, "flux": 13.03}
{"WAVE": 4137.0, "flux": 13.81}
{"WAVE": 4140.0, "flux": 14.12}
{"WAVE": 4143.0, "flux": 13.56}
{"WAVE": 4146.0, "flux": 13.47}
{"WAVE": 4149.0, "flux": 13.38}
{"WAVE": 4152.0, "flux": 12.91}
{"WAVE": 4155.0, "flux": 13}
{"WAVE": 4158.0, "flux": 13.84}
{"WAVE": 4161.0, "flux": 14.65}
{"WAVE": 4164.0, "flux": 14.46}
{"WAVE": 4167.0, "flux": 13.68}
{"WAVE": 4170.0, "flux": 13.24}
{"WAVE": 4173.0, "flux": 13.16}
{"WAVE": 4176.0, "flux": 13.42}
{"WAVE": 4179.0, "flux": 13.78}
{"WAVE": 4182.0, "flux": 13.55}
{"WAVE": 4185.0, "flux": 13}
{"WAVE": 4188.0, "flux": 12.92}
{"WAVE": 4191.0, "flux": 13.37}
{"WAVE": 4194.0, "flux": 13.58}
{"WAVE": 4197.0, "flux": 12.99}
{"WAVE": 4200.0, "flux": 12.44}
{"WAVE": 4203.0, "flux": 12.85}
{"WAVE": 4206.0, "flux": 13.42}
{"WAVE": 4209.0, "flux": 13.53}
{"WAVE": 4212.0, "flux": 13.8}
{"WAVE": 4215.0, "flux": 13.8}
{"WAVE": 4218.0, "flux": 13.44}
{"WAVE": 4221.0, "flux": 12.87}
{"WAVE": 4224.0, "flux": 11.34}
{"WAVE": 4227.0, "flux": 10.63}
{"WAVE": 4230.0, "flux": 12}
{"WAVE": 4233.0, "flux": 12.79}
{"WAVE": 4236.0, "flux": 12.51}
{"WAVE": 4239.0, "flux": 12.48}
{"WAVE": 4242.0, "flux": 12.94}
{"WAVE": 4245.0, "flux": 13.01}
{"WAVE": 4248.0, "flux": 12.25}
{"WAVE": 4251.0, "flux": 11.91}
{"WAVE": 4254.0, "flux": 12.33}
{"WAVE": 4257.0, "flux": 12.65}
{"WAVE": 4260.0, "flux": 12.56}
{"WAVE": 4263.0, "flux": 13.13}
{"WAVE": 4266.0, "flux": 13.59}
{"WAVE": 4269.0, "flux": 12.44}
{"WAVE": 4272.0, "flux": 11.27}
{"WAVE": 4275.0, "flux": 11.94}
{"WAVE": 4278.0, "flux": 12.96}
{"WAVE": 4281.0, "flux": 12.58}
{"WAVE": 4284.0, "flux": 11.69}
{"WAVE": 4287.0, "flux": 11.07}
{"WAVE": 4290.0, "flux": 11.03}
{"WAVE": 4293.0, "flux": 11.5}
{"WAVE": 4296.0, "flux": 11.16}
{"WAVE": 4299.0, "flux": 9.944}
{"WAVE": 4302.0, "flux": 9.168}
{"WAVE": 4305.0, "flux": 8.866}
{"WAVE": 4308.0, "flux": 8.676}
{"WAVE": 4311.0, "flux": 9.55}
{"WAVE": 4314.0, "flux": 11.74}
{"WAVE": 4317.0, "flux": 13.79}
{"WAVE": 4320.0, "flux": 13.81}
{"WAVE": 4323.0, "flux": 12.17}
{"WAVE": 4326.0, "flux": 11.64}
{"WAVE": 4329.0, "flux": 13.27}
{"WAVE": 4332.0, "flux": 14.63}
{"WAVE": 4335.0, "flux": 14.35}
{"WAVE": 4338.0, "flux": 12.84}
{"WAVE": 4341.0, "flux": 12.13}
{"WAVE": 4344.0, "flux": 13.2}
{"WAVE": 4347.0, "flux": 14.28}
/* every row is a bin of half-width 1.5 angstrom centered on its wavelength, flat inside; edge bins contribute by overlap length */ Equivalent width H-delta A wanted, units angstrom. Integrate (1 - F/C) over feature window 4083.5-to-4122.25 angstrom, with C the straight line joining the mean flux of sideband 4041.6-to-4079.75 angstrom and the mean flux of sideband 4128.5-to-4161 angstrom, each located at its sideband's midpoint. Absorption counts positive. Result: -3.5 angstrom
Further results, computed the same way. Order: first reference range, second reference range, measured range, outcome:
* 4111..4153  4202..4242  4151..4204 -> -0.8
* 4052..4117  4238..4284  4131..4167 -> -2.1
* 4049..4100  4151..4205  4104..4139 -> -1.5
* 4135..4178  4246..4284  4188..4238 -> 0.7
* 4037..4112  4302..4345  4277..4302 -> 1.8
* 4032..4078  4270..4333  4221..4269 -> -3.0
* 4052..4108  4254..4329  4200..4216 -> -1.6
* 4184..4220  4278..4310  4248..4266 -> -1.4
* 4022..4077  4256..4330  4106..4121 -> -2.2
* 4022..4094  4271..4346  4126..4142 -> -1.3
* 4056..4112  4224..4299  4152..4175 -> -1.9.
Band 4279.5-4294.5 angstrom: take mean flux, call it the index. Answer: 11.6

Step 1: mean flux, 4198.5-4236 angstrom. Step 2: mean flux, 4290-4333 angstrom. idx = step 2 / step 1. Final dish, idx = 0.89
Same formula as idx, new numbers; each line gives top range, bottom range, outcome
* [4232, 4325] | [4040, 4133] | 0.90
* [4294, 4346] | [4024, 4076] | 0.96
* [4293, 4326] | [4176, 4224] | 0.83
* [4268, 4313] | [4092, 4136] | 0.80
